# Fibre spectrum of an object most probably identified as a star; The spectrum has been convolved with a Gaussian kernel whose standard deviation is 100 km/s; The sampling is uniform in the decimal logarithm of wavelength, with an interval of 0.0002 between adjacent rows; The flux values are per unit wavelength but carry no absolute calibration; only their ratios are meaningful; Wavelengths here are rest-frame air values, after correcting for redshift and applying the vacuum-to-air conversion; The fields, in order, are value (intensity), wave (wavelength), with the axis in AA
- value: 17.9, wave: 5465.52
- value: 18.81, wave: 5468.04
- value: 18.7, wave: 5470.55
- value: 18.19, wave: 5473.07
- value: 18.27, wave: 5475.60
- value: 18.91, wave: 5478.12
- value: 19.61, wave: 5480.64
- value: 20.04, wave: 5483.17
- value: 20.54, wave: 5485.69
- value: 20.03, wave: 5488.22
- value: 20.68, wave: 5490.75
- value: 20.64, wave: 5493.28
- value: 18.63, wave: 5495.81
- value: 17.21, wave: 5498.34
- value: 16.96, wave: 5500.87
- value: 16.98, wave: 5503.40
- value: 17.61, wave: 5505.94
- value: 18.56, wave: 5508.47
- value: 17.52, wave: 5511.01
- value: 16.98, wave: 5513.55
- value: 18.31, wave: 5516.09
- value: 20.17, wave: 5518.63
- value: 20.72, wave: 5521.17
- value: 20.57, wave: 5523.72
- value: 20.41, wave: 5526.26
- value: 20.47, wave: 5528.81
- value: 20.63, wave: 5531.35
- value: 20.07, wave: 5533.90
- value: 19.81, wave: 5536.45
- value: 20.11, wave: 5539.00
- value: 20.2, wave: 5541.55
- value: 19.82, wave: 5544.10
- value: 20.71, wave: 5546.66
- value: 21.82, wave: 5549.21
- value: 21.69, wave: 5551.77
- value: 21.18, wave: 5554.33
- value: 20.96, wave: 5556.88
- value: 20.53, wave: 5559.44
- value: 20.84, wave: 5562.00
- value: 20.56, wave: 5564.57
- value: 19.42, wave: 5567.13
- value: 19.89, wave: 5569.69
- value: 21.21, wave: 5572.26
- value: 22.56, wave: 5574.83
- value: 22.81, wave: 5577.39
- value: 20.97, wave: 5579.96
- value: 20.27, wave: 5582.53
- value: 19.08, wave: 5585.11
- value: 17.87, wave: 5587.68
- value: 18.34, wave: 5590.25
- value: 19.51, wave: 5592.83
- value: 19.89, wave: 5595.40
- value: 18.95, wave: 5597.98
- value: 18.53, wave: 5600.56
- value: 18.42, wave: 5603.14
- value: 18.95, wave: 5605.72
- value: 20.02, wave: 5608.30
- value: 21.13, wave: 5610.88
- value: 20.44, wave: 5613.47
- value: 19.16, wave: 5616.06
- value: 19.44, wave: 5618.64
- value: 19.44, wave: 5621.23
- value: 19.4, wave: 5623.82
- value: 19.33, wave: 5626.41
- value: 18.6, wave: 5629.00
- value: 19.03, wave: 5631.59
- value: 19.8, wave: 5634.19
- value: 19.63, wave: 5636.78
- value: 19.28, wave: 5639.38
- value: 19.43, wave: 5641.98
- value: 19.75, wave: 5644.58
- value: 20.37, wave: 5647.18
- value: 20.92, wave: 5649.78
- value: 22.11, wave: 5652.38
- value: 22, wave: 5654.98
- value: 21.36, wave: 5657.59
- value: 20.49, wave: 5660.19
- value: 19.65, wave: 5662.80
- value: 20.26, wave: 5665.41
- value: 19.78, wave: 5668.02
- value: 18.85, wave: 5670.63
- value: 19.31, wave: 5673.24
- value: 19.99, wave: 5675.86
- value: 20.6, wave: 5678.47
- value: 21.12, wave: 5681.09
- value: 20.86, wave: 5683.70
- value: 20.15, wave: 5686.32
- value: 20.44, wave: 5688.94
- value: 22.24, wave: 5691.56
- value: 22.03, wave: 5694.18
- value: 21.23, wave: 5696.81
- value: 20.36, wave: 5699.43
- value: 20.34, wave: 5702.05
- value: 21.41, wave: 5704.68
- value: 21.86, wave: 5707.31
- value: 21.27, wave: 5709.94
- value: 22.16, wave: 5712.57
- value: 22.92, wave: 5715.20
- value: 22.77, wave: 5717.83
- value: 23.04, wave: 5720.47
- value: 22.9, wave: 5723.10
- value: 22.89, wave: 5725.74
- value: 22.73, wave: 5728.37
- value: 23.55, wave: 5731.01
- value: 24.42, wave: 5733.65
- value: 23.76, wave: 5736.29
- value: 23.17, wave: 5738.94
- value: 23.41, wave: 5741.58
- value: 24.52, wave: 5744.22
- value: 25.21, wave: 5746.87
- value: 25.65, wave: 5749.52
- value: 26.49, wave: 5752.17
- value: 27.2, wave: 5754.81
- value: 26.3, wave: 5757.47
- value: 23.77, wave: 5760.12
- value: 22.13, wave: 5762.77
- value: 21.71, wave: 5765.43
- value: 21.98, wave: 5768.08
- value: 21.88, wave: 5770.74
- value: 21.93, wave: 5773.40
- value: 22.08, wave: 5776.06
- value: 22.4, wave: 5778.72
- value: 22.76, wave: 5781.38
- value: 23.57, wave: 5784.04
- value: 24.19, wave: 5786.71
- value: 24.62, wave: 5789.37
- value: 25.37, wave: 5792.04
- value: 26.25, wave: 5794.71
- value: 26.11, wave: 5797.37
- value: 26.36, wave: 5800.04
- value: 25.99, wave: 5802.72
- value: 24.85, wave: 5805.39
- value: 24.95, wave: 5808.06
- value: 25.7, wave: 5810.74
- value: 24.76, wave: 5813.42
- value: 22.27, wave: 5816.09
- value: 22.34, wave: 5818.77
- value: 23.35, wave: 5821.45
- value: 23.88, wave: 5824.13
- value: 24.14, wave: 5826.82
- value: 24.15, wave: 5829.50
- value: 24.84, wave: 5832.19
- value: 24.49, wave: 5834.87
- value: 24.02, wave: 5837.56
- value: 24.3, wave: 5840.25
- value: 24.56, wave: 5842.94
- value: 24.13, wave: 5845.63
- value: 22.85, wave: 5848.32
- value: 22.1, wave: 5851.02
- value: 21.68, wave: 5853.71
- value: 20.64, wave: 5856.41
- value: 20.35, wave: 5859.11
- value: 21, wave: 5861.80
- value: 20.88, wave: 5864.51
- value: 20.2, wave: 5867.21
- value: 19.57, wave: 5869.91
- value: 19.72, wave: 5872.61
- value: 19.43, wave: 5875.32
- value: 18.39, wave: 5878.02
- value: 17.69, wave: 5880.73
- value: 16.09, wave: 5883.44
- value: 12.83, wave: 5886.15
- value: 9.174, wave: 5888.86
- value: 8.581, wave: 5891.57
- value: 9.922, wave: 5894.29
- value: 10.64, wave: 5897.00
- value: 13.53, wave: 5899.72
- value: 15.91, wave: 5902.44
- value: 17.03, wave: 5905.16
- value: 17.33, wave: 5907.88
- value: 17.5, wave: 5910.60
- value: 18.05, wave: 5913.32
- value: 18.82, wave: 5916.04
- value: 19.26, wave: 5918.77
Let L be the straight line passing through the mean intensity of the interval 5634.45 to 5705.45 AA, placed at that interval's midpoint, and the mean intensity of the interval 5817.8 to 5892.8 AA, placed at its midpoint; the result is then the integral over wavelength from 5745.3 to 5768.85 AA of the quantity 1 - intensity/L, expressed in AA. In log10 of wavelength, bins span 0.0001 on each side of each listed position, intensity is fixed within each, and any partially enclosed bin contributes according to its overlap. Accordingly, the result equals -4.6 AA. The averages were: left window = 20.5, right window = 20.5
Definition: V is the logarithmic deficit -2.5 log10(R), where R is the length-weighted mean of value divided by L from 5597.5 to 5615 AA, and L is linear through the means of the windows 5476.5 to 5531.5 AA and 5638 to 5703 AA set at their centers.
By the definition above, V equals 0.03 mag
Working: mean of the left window 19.2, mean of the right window 20.5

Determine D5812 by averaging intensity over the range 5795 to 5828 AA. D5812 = 24.6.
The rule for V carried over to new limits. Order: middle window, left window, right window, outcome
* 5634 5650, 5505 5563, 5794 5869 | 0.08 mag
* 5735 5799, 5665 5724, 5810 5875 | -0.10 mag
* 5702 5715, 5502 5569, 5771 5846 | 0.05 mag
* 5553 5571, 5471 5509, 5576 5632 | -0.07 mag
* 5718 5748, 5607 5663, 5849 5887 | -0.19 mag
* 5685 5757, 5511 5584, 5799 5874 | -0.04 mag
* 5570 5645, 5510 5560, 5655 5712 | 0.04 mag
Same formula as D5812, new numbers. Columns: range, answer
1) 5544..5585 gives 20.9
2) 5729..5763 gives 24.6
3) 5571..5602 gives 20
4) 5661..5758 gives 22.3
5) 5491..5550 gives 19.4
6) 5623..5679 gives 20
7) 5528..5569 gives 20.5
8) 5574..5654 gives 19.8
